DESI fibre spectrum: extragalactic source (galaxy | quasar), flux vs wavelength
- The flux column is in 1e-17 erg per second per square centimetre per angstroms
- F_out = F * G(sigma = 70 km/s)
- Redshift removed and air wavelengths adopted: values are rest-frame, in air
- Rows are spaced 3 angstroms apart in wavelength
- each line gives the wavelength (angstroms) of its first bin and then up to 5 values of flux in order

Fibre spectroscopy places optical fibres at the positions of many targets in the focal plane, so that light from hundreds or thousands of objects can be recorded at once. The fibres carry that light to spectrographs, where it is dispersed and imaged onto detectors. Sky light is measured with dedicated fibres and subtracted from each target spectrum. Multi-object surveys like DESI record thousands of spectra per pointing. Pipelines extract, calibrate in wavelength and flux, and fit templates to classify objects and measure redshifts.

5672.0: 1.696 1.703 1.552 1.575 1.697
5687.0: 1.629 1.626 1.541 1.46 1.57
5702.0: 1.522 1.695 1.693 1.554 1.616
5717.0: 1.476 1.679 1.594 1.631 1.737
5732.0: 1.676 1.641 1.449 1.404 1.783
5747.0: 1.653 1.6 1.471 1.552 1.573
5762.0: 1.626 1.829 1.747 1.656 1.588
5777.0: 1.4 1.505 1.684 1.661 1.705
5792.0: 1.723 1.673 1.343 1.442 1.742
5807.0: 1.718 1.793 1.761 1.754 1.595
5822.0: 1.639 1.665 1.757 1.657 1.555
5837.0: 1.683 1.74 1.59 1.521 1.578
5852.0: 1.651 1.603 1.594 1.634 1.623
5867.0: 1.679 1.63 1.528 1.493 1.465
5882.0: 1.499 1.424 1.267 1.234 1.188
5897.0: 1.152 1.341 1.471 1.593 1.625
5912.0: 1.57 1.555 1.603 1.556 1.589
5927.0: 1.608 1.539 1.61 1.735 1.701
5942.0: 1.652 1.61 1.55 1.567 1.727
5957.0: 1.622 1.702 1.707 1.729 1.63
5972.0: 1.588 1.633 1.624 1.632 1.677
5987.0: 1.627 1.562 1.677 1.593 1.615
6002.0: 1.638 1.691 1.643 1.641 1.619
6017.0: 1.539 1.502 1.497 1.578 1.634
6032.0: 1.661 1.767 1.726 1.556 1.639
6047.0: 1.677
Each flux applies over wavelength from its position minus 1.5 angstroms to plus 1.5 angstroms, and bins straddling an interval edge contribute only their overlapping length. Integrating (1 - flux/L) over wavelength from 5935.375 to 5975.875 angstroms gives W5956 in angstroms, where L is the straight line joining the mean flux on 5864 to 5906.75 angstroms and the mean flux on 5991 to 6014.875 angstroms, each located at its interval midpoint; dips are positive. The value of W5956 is -2.6 angstroms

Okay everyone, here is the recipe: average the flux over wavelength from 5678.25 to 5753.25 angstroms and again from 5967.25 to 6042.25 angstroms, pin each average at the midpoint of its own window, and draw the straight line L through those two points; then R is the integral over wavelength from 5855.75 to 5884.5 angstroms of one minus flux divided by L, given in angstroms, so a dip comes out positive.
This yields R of 0.80 angstroms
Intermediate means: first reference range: 1.6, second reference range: 1.62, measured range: 1.57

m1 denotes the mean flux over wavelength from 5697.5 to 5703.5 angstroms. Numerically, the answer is 1.55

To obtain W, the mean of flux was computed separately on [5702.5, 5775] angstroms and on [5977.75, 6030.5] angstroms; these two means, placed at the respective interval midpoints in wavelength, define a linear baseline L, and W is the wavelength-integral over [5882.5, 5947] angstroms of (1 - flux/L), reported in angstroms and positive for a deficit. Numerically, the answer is 4.3 angstroms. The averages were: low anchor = 1.62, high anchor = 1.61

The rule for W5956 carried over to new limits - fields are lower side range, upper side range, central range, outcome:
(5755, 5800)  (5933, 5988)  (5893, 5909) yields 2.5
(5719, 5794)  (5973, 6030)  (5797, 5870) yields -0.9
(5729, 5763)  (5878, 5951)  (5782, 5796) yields -1.1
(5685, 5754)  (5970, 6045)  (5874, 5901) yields 4.5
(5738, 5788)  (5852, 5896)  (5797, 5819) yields -1.3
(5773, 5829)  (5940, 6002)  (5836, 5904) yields 5.6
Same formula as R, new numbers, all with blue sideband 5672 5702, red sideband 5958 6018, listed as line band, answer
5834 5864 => 0.0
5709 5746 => -0.1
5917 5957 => 0.3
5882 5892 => 1.7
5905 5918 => 0.3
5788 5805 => 0.1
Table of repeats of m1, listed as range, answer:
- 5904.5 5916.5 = 1.59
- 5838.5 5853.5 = 1.62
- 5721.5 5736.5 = 1.66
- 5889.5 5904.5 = 1.28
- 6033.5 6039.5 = 1.75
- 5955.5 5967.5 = 1.69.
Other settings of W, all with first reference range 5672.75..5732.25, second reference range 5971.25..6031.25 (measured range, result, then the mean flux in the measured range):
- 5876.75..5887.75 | 1.2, 1.44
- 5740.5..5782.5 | 0.1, 1.61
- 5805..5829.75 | -1.5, 1.71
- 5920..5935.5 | 0.2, 1.59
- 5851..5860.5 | 0.0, 1.62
